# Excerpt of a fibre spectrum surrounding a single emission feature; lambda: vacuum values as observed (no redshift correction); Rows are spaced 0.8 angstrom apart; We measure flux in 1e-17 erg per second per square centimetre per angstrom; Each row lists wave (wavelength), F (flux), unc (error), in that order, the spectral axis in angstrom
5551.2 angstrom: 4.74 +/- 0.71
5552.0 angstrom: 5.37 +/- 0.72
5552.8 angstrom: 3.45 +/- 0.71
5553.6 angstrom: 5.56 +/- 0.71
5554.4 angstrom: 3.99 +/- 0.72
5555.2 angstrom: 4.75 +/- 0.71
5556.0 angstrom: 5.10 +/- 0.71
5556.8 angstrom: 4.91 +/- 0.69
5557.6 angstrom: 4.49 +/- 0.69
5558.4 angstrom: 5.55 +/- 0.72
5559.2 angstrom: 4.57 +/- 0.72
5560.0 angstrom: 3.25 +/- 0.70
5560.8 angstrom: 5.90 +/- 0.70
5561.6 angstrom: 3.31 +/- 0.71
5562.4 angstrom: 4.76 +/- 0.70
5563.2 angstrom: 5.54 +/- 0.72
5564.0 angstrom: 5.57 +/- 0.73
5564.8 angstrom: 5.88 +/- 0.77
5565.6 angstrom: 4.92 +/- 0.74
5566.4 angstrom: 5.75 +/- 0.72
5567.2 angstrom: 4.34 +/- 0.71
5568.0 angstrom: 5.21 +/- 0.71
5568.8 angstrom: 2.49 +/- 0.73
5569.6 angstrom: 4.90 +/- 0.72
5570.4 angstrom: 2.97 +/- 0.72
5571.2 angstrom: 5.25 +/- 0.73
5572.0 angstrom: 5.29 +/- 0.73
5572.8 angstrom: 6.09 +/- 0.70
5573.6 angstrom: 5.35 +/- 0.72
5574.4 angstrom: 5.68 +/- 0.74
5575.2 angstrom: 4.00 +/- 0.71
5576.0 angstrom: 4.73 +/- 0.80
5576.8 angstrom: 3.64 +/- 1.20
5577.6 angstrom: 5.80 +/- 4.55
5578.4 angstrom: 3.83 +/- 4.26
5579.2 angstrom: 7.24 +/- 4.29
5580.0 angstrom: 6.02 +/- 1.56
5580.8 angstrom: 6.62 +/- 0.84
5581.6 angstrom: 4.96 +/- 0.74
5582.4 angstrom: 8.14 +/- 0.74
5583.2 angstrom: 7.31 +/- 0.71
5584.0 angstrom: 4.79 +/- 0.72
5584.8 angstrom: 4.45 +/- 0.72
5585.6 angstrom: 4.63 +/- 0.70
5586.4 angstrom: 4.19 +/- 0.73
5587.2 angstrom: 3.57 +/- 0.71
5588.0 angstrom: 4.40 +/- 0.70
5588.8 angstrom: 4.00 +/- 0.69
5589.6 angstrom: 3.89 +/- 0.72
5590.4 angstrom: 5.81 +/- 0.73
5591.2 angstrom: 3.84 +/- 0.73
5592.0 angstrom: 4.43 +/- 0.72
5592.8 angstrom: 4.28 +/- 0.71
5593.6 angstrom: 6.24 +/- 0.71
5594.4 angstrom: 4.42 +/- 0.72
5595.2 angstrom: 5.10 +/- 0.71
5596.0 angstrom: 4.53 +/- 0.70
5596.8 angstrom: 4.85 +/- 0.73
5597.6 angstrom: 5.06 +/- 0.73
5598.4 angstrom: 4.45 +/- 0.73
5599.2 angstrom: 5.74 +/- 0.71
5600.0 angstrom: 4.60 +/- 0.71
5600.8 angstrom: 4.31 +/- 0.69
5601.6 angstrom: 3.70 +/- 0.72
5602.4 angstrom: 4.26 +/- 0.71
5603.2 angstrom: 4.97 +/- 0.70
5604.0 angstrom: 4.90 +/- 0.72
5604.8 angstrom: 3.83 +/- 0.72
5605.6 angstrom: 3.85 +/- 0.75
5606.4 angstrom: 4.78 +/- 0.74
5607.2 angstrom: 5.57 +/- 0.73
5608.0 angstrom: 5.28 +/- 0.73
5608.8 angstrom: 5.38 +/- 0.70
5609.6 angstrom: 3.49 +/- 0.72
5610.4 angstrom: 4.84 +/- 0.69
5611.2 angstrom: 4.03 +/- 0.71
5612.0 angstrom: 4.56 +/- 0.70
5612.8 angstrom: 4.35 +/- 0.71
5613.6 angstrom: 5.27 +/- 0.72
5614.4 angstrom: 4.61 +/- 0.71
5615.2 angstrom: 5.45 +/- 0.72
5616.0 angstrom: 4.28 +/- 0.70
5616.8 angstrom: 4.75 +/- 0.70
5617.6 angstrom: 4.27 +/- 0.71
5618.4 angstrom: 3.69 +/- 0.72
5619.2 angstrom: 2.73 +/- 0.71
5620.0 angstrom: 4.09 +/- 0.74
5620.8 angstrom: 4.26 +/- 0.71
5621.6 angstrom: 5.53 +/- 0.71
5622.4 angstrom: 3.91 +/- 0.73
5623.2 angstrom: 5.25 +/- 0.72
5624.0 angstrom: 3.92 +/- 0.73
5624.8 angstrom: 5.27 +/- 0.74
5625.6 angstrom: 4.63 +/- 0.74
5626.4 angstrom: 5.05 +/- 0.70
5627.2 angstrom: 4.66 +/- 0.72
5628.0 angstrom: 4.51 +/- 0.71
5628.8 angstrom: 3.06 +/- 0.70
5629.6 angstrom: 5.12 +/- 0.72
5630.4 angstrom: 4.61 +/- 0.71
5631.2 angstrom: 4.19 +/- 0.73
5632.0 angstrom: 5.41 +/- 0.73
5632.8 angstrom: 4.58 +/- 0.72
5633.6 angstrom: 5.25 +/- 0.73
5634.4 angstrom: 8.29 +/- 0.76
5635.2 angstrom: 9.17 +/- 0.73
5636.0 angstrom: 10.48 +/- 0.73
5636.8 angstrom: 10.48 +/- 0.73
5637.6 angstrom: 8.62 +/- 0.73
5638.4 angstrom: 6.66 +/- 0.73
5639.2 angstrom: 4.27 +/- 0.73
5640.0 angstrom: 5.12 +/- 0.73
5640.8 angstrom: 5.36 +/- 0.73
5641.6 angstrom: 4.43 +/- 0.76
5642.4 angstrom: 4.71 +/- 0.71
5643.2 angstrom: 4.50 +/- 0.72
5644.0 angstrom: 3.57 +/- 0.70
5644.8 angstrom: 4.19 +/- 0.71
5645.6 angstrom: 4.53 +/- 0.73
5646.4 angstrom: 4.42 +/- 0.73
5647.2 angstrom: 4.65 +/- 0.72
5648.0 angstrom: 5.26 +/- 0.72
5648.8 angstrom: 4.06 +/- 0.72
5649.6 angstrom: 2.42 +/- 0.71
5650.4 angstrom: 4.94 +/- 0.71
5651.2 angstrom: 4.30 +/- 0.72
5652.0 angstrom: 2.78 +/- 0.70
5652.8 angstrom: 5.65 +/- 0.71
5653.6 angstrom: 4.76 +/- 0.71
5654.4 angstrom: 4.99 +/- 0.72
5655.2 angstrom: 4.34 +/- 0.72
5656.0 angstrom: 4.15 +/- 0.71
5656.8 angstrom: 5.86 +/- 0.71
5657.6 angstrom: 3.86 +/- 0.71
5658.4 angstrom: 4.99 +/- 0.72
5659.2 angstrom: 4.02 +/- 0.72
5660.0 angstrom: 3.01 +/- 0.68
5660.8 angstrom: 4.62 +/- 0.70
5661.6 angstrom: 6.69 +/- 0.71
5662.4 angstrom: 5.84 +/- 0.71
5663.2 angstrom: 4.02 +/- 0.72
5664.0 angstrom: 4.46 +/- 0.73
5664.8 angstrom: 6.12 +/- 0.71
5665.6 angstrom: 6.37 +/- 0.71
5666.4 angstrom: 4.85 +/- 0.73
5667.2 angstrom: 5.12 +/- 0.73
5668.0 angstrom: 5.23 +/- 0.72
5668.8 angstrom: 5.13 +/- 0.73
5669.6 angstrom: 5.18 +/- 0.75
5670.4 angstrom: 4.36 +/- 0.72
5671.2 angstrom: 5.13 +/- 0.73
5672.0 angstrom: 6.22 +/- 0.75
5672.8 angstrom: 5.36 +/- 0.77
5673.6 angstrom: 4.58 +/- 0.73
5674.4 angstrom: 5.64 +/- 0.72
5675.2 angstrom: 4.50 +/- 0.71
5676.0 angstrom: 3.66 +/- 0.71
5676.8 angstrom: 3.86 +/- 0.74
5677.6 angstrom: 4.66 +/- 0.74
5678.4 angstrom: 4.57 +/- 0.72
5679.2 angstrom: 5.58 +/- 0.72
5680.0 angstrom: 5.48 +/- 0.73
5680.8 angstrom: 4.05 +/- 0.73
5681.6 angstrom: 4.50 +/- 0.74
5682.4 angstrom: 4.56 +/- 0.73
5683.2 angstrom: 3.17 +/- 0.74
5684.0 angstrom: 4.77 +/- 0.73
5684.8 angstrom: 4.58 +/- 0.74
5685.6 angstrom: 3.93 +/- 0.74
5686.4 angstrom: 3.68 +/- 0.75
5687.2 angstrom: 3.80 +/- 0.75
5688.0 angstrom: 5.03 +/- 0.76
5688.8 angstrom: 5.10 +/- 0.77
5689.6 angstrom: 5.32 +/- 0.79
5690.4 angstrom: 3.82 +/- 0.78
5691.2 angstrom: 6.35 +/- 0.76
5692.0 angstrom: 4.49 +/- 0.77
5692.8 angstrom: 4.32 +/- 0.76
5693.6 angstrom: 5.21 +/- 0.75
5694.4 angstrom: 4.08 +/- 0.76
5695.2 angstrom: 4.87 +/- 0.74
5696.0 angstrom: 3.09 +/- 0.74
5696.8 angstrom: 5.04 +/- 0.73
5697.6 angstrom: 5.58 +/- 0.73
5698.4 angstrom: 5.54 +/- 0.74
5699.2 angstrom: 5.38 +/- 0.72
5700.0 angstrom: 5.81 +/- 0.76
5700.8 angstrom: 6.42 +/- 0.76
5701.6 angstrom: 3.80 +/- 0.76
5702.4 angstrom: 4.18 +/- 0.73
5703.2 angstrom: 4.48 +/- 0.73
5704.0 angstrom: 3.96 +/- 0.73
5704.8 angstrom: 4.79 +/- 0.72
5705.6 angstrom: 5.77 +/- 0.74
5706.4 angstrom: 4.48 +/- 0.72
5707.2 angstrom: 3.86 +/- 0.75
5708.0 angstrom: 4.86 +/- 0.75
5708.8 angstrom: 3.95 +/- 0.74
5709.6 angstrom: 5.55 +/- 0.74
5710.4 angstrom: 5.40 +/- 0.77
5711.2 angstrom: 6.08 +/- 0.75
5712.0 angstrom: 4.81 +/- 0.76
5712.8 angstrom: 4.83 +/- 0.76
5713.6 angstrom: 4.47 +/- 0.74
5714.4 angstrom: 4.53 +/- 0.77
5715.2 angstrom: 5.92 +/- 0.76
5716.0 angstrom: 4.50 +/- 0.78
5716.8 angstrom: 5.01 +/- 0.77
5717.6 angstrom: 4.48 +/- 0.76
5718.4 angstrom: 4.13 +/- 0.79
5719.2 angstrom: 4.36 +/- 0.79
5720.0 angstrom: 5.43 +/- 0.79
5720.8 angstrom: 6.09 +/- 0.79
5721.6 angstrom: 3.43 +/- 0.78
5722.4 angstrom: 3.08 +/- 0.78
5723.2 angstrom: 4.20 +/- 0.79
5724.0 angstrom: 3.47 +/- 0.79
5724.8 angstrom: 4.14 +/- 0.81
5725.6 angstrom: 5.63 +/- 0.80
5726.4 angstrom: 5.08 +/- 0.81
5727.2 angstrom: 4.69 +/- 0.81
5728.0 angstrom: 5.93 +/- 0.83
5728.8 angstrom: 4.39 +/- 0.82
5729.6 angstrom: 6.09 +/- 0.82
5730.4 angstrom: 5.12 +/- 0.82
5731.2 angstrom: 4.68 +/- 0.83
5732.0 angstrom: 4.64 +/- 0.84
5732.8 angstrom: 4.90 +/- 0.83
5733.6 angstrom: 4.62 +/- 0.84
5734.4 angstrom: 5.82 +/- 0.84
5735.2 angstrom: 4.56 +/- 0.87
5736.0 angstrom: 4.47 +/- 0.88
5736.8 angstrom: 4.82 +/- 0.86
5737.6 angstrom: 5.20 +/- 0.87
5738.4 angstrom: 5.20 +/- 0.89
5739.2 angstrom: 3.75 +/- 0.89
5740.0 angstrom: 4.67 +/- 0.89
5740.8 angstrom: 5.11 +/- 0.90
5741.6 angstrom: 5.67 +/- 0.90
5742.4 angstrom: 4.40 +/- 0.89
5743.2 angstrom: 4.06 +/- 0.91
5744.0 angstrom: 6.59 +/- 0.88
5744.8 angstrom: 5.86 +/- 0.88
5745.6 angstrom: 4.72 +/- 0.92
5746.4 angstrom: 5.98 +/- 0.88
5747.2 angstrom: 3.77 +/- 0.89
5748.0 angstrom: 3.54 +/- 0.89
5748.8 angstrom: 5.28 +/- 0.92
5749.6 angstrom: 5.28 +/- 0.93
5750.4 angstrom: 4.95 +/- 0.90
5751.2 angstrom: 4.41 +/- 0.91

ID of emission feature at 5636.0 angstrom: [O III] 5007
